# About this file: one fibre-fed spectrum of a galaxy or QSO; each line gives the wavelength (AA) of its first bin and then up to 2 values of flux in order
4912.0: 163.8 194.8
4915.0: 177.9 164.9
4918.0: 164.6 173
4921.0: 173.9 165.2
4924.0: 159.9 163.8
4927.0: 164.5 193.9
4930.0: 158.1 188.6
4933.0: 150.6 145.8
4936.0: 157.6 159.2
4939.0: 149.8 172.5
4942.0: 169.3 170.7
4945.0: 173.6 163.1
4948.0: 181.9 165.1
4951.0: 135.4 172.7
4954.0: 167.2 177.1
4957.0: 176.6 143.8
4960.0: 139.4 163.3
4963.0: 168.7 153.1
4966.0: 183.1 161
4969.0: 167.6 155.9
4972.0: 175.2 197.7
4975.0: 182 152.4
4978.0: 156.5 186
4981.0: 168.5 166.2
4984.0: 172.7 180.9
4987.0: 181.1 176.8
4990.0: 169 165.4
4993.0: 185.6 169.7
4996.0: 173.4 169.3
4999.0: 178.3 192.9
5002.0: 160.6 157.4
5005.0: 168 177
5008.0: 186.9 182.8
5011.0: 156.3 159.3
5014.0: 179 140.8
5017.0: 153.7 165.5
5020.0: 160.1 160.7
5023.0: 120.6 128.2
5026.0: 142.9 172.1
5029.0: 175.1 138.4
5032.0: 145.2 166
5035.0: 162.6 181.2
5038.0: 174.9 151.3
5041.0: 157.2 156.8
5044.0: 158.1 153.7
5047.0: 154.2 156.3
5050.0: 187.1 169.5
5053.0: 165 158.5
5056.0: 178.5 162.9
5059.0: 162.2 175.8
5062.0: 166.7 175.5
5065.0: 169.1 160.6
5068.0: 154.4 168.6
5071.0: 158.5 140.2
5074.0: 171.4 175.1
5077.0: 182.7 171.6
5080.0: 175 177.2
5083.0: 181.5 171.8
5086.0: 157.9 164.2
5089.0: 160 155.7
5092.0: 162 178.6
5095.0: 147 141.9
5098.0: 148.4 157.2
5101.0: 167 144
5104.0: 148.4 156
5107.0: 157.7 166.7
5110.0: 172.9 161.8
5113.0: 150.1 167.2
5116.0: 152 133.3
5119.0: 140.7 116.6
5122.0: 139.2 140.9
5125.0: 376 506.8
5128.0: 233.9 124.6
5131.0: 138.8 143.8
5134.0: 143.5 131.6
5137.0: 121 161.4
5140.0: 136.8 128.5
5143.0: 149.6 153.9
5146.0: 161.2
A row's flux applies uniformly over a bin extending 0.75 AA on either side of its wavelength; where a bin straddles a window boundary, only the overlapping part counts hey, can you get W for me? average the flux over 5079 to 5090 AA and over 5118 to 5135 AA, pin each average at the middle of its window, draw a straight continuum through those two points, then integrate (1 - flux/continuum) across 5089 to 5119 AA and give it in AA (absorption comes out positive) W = 4.4 AA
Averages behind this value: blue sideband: 169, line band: 156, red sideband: 198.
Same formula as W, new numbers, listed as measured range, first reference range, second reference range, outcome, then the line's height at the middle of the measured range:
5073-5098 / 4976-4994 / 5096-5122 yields -1.7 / 155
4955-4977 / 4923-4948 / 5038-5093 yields -0.1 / 166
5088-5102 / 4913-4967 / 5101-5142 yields 1.0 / 170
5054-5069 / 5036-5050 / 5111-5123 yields -0.9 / 157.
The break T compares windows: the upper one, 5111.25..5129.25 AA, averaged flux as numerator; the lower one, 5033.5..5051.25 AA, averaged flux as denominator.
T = 1.23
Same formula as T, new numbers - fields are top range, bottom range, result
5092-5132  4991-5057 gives 1.07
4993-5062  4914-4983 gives 0.98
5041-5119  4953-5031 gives 0.98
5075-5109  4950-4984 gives 0.98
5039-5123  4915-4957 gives 0.96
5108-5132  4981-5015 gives 1.09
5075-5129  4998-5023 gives 1.06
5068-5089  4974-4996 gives 0.97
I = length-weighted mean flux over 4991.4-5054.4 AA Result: 163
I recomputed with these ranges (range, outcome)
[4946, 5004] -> 169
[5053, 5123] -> 161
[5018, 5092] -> 163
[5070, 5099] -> 164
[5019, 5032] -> 150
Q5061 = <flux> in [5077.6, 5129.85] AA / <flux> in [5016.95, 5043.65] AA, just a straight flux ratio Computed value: 1.12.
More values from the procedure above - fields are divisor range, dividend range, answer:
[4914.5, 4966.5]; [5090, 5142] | 1.01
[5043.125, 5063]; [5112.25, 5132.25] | 1.16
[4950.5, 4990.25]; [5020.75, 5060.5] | 0.95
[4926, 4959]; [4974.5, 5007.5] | 1.04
